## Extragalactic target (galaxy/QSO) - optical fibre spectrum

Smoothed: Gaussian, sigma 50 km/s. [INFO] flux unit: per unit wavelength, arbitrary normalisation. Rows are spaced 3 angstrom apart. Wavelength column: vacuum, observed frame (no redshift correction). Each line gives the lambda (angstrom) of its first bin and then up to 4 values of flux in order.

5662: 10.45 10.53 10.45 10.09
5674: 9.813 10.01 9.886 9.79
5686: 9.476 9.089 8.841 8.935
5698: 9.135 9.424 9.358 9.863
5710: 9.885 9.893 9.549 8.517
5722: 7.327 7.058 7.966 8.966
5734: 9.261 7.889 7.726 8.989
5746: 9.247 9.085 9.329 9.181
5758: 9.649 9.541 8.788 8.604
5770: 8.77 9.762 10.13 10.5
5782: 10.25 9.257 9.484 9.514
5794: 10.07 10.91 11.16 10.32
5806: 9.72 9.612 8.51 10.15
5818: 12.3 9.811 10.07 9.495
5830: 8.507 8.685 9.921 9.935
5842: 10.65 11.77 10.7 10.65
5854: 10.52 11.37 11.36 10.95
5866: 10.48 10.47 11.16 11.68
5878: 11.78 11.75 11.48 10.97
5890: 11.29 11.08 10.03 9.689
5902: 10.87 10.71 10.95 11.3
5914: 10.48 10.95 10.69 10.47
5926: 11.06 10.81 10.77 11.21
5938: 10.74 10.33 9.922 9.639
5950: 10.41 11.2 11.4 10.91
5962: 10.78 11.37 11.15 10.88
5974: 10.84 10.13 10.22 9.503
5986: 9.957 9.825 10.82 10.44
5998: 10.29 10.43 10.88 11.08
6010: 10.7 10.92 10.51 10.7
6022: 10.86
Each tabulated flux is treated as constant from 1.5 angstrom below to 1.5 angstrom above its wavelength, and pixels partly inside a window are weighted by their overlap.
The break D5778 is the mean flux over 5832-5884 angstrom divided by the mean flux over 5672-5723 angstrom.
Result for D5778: 1.16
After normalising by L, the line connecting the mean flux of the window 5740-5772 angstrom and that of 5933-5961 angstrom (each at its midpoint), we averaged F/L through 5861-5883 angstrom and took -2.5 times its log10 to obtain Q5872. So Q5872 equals -0.120 mag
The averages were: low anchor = 9.06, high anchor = 10.6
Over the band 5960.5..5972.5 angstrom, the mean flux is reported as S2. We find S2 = 11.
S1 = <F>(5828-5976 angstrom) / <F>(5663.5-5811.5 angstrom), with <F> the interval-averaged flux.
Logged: 1.1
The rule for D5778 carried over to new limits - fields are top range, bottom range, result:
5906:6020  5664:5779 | 1.16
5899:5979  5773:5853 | 1.07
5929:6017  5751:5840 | 1.09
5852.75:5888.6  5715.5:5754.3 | 1.31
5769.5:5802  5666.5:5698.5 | 1.04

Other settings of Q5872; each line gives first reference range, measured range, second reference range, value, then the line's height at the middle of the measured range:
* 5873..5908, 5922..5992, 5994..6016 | 0.02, 10.8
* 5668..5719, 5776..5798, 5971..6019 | -0.02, 9.84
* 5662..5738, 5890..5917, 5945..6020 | -0.05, 10.2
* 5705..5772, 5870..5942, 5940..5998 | -0.09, 10.1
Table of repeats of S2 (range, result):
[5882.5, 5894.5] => 11.2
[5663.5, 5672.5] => 10.4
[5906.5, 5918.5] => 10.9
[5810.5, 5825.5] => 10.2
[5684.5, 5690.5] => 9.28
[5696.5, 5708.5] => 9.45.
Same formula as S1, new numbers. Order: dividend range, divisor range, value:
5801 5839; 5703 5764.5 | 1.10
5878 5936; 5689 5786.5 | 1.20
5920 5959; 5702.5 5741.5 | 1.23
